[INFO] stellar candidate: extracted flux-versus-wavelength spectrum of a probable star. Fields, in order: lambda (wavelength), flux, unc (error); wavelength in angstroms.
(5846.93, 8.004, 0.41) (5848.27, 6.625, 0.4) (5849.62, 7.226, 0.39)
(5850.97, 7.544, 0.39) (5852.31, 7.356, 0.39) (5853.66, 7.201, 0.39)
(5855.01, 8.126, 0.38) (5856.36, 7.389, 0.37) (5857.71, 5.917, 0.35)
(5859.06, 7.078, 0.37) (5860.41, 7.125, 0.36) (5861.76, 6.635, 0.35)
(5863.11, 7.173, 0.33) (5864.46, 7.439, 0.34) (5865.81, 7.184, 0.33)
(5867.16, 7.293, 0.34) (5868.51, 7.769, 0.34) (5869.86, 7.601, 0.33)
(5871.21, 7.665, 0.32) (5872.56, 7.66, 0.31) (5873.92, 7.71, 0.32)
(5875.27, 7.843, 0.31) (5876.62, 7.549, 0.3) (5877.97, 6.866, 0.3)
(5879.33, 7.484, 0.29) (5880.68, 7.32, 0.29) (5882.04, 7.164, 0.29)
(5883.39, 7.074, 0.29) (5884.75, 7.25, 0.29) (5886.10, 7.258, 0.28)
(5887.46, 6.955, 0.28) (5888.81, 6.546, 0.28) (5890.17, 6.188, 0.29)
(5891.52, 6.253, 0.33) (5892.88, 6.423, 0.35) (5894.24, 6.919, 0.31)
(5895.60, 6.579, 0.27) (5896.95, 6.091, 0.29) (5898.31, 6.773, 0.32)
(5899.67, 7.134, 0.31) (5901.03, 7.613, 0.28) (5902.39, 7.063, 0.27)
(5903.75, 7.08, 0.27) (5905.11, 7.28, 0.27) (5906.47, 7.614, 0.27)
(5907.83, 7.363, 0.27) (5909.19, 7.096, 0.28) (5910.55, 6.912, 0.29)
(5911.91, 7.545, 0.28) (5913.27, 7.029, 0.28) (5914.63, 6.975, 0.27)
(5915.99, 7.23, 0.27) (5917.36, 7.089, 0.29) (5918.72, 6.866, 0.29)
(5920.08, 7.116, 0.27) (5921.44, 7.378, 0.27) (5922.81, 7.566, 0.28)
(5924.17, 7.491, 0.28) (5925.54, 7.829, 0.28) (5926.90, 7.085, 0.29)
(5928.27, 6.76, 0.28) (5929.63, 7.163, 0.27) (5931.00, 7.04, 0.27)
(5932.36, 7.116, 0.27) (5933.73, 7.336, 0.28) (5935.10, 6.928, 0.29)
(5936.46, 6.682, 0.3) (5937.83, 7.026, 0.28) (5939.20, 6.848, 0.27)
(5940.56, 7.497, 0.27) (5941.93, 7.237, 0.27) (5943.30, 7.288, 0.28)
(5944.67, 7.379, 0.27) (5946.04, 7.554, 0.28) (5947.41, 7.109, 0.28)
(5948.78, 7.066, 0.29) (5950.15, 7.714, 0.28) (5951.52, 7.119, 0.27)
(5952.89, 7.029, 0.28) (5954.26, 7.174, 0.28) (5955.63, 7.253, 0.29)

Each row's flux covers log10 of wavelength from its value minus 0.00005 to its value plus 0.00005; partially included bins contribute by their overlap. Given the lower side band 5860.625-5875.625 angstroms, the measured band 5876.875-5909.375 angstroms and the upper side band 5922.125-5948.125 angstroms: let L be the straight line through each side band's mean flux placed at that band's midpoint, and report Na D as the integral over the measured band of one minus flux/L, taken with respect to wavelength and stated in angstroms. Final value 1.6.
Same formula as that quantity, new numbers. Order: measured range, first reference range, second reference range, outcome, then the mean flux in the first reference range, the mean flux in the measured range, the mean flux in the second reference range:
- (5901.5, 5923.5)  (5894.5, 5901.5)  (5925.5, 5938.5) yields -0.9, 6.82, 7.21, 7.06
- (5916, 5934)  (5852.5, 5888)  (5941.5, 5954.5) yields 0.2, 7.3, 7.21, 7.27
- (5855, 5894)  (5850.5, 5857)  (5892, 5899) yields -0.6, 7.52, 7.15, 6.54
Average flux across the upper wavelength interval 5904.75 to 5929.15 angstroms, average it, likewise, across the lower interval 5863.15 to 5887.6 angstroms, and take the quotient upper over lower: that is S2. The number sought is 0.98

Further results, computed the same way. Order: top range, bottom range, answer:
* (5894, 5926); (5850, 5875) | 0.98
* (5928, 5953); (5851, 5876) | 0.97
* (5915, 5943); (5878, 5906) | 1.03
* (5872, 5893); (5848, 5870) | 0.99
